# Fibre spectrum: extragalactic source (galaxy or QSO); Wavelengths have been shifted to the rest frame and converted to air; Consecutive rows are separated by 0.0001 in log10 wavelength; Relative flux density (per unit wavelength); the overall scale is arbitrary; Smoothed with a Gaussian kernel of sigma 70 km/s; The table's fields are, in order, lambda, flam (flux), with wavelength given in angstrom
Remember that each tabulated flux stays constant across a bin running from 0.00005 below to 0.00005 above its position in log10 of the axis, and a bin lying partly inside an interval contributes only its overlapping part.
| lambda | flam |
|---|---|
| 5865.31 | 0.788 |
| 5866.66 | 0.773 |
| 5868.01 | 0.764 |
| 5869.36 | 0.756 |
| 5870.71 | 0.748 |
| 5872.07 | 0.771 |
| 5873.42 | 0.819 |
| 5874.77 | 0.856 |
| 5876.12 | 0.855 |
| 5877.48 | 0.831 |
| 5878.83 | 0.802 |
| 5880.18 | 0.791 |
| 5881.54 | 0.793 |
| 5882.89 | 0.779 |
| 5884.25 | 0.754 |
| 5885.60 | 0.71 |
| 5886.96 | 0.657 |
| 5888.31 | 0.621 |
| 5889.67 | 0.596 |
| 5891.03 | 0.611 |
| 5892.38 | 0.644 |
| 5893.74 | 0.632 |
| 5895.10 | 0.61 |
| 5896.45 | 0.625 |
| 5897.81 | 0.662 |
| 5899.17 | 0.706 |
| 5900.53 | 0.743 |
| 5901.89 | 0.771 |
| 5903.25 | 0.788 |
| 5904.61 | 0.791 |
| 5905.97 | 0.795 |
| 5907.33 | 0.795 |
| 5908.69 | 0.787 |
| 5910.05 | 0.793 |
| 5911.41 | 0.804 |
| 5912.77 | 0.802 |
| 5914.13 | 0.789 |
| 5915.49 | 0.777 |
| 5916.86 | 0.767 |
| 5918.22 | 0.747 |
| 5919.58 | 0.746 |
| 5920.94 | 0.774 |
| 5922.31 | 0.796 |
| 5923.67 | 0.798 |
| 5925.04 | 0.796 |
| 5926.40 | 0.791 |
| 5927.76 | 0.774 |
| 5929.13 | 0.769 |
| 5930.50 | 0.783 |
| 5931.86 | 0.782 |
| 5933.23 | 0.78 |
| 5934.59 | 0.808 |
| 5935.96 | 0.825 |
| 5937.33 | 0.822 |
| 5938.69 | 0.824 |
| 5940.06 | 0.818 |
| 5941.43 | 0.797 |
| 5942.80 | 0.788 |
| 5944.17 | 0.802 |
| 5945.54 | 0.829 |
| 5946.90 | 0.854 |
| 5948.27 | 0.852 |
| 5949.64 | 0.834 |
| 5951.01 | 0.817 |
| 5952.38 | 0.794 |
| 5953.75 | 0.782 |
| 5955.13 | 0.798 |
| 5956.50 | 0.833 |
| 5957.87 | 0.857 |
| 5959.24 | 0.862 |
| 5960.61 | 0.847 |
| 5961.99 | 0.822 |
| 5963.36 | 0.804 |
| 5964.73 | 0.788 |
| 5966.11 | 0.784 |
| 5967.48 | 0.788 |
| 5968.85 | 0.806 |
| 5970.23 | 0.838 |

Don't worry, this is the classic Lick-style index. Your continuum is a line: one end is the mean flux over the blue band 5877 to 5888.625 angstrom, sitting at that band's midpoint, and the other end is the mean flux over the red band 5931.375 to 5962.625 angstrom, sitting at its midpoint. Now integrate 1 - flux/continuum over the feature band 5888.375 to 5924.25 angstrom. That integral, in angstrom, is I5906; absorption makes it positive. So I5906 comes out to 2.0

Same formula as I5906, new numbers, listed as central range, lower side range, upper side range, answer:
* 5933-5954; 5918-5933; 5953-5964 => -0.30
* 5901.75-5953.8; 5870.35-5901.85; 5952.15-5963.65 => -1.02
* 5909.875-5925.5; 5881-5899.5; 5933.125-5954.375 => -0.79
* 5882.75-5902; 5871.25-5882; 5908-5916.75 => 3.22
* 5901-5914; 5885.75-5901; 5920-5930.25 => -1.53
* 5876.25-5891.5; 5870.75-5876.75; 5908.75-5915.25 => 1.56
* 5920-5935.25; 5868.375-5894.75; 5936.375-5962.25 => 0.18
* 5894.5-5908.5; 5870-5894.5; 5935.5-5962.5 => 0.56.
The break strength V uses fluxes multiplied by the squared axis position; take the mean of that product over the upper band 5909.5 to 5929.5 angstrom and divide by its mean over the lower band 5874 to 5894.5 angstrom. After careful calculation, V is 1.09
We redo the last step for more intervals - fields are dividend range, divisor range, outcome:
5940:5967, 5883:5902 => 1.25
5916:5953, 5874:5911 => 1.10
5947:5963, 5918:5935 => 1.07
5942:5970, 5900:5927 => 1.06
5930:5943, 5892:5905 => 1.17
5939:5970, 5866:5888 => 1.08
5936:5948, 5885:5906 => 1.22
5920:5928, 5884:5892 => 1.22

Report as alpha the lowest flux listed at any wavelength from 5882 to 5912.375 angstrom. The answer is 0.596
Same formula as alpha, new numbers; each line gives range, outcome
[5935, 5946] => 0.788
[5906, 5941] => 0.746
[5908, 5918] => 0.767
